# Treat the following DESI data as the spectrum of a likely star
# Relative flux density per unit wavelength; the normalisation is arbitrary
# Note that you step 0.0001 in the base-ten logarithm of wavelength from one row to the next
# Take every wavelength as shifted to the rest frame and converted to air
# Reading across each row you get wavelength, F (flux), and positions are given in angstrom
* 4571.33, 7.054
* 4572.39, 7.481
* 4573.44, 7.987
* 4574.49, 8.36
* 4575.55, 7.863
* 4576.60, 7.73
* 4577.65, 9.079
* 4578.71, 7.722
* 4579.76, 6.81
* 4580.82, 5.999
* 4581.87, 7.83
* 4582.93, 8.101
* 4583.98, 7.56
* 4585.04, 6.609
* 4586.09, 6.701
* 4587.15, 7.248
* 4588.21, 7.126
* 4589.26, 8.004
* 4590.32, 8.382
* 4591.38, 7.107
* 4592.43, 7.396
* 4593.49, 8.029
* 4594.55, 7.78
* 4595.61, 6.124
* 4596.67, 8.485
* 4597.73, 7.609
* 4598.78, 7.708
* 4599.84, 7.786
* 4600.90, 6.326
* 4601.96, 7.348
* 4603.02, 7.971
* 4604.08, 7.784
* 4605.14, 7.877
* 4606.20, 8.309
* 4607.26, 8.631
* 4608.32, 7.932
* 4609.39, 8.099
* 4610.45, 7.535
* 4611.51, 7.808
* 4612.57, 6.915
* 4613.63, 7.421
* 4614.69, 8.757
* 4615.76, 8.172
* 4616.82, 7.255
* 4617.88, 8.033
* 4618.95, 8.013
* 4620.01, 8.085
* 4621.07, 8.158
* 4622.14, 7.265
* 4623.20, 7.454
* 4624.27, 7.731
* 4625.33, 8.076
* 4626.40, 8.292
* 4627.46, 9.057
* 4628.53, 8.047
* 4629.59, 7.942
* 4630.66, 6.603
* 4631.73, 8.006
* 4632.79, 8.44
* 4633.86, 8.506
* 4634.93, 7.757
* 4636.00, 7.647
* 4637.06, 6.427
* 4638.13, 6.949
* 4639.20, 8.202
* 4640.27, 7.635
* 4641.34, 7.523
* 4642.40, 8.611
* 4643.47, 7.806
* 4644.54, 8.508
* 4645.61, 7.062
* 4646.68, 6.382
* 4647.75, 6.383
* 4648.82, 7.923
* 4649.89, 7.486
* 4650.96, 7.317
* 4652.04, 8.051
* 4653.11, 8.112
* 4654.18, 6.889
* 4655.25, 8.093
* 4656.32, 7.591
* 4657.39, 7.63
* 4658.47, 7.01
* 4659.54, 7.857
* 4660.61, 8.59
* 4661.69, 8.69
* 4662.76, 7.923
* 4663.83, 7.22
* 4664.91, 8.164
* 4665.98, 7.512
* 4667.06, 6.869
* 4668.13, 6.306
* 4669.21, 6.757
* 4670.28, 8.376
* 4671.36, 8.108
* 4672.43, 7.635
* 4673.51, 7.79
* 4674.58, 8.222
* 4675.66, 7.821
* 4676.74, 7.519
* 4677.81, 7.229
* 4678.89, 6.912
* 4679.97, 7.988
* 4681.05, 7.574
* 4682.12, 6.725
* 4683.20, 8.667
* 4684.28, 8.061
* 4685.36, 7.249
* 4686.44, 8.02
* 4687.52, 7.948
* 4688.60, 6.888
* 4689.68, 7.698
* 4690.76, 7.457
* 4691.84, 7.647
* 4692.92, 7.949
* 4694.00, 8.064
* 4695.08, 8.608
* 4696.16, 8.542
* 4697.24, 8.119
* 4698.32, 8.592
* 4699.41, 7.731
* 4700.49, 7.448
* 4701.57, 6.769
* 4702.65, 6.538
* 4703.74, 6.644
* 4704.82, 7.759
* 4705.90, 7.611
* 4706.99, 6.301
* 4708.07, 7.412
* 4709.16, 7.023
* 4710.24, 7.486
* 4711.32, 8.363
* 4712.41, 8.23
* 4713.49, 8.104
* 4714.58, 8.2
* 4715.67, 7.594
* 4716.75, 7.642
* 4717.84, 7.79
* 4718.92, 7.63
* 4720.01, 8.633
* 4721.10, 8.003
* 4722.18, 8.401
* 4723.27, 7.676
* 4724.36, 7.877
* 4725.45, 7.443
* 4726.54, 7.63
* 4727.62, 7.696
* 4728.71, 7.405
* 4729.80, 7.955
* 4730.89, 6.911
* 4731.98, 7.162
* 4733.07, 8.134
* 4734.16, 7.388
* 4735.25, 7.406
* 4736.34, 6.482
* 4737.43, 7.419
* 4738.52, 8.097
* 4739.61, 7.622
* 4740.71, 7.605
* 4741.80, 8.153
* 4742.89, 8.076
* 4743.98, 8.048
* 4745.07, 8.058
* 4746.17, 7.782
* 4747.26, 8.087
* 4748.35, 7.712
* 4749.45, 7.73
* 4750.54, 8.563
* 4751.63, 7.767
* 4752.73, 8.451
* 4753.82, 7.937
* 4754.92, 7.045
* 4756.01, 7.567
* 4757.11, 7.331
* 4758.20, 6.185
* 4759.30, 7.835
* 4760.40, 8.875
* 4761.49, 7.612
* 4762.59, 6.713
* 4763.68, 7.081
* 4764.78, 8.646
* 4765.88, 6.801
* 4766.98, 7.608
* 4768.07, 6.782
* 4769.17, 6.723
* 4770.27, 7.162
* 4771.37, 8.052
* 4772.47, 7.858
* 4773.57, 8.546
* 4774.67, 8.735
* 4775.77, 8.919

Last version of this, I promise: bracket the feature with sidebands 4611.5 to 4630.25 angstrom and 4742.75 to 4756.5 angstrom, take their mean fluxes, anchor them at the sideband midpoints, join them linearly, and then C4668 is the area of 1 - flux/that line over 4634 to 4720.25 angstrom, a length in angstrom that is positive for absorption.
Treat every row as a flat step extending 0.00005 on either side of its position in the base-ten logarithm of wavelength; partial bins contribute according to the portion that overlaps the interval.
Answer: 2.9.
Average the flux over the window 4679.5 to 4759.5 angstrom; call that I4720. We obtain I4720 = 7.69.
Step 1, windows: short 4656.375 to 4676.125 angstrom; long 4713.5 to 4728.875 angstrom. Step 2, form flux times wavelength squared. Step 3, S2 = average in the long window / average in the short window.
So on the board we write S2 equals 1.04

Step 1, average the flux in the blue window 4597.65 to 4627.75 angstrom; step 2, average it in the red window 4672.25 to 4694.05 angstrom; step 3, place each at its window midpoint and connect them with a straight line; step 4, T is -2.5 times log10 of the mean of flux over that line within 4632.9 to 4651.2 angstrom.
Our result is 0.03 mag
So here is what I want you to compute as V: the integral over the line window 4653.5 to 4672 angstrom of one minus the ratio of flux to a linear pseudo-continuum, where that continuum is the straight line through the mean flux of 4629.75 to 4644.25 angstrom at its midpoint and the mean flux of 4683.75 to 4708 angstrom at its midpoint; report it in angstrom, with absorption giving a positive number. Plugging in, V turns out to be 0.1 angstrom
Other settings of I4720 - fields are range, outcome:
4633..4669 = 7.59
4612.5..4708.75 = 7.68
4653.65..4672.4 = 7.62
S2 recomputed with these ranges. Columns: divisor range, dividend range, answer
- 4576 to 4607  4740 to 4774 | 1.09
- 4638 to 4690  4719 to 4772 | 1.04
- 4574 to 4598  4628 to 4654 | 1.04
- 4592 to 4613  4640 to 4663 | 1.02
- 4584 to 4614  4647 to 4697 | 1.05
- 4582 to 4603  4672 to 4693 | 1.06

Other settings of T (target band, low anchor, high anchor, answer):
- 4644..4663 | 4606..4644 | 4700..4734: 0.02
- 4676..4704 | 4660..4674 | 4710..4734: 0.01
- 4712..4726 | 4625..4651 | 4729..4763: -0.04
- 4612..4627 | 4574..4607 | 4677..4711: -0.04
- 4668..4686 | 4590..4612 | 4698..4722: 0.00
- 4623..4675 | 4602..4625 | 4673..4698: 0.02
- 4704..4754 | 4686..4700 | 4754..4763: -0.01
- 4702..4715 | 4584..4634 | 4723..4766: 0.03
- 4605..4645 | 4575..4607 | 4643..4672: -0.04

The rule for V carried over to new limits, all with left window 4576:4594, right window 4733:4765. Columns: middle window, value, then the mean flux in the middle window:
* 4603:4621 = -0.9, 7.92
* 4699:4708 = 0.6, 7.11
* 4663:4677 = 0.1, 7.57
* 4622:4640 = -0.6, 7.8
